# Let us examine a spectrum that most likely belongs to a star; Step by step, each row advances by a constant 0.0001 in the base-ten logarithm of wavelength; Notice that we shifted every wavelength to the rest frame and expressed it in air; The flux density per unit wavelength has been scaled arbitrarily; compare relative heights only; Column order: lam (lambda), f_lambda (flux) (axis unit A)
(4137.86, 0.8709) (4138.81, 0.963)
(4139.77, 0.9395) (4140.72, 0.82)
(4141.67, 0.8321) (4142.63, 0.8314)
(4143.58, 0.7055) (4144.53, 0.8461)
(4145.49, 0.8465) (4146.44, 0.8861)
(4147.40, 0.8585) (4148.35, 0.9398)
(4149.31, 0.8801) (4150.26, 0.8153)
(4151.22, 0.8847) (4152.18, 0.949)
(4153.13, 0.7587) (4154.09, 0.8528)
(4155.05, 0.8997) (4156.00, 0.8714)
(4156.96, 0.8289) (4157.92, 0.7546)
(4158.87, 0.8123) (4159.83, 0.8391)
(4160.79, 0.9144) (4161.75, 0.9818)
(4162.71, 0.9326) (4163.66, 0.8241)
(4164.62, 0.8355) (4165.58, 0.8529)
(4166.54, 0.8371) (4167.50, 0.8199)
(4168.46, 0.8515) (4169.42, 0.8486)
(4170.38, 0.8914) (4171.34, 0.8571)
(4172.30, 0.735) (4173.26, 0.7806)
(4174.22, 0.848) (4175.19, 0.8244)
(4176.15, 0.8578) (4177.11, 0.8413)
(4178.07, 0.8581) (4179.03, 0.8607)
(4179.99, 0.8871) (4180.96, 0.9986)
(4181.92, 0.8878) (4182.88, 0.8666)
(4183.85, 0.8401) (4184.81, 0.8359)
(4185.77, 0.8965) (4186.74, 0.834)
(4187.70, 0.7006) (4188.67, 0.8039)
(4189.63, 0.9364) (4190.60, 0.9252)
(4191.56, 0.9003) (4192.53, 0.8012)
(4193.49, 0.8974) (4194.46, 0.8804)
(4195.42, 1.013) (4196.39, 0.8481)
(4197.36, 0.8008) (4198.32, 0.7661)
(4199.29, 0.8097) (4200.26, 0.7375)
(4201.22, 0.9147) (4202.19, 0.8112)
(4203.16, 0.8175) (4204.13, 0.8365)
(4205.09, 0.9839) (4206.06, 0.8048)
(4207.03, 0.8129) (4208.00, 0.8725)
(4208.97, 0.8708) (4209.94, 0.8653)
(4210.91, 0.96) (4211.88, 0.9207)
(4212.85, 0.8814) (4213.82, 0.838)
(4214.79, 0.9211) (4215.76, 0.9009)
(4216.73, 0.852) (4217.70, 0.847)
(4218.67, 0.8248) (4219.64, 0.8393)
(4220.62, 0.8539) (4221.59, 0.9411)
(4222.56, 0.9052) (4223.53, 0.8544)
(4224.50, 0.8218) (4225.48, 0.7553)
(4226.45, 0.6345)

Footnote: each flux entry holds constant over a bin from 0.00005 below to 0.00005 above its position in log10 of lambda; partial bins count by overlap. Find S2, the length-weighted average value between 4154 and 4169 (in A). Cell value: 0.857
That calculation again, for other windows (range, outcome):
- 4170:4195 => 0.856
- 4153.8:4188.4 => 0.851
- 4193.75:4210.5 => 0.851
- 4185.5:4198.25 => 0.861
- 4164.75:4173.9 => 0.831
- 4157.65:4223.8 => 0.859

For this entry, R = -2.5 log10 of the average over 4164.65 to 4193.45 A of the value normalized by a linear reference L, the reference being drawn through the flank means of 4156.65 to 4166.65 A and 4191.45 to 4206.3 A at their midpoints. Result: 0.00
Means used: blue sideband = 0.857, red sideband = 0.851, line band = 0.851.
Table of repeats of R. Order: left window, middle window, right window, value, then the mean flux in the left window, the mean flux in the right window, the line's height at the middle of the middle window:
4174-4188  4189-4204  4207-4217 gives 0.02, 0.858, 0.885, 0.871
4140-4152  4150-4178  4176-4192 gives 0.01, 0.85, 0.867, 0.858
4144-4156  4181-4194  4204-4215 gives 0.02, 0.868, 0.881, 0.876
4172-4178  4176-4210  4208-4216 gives 0.00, 0.82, 0.893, 0.855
